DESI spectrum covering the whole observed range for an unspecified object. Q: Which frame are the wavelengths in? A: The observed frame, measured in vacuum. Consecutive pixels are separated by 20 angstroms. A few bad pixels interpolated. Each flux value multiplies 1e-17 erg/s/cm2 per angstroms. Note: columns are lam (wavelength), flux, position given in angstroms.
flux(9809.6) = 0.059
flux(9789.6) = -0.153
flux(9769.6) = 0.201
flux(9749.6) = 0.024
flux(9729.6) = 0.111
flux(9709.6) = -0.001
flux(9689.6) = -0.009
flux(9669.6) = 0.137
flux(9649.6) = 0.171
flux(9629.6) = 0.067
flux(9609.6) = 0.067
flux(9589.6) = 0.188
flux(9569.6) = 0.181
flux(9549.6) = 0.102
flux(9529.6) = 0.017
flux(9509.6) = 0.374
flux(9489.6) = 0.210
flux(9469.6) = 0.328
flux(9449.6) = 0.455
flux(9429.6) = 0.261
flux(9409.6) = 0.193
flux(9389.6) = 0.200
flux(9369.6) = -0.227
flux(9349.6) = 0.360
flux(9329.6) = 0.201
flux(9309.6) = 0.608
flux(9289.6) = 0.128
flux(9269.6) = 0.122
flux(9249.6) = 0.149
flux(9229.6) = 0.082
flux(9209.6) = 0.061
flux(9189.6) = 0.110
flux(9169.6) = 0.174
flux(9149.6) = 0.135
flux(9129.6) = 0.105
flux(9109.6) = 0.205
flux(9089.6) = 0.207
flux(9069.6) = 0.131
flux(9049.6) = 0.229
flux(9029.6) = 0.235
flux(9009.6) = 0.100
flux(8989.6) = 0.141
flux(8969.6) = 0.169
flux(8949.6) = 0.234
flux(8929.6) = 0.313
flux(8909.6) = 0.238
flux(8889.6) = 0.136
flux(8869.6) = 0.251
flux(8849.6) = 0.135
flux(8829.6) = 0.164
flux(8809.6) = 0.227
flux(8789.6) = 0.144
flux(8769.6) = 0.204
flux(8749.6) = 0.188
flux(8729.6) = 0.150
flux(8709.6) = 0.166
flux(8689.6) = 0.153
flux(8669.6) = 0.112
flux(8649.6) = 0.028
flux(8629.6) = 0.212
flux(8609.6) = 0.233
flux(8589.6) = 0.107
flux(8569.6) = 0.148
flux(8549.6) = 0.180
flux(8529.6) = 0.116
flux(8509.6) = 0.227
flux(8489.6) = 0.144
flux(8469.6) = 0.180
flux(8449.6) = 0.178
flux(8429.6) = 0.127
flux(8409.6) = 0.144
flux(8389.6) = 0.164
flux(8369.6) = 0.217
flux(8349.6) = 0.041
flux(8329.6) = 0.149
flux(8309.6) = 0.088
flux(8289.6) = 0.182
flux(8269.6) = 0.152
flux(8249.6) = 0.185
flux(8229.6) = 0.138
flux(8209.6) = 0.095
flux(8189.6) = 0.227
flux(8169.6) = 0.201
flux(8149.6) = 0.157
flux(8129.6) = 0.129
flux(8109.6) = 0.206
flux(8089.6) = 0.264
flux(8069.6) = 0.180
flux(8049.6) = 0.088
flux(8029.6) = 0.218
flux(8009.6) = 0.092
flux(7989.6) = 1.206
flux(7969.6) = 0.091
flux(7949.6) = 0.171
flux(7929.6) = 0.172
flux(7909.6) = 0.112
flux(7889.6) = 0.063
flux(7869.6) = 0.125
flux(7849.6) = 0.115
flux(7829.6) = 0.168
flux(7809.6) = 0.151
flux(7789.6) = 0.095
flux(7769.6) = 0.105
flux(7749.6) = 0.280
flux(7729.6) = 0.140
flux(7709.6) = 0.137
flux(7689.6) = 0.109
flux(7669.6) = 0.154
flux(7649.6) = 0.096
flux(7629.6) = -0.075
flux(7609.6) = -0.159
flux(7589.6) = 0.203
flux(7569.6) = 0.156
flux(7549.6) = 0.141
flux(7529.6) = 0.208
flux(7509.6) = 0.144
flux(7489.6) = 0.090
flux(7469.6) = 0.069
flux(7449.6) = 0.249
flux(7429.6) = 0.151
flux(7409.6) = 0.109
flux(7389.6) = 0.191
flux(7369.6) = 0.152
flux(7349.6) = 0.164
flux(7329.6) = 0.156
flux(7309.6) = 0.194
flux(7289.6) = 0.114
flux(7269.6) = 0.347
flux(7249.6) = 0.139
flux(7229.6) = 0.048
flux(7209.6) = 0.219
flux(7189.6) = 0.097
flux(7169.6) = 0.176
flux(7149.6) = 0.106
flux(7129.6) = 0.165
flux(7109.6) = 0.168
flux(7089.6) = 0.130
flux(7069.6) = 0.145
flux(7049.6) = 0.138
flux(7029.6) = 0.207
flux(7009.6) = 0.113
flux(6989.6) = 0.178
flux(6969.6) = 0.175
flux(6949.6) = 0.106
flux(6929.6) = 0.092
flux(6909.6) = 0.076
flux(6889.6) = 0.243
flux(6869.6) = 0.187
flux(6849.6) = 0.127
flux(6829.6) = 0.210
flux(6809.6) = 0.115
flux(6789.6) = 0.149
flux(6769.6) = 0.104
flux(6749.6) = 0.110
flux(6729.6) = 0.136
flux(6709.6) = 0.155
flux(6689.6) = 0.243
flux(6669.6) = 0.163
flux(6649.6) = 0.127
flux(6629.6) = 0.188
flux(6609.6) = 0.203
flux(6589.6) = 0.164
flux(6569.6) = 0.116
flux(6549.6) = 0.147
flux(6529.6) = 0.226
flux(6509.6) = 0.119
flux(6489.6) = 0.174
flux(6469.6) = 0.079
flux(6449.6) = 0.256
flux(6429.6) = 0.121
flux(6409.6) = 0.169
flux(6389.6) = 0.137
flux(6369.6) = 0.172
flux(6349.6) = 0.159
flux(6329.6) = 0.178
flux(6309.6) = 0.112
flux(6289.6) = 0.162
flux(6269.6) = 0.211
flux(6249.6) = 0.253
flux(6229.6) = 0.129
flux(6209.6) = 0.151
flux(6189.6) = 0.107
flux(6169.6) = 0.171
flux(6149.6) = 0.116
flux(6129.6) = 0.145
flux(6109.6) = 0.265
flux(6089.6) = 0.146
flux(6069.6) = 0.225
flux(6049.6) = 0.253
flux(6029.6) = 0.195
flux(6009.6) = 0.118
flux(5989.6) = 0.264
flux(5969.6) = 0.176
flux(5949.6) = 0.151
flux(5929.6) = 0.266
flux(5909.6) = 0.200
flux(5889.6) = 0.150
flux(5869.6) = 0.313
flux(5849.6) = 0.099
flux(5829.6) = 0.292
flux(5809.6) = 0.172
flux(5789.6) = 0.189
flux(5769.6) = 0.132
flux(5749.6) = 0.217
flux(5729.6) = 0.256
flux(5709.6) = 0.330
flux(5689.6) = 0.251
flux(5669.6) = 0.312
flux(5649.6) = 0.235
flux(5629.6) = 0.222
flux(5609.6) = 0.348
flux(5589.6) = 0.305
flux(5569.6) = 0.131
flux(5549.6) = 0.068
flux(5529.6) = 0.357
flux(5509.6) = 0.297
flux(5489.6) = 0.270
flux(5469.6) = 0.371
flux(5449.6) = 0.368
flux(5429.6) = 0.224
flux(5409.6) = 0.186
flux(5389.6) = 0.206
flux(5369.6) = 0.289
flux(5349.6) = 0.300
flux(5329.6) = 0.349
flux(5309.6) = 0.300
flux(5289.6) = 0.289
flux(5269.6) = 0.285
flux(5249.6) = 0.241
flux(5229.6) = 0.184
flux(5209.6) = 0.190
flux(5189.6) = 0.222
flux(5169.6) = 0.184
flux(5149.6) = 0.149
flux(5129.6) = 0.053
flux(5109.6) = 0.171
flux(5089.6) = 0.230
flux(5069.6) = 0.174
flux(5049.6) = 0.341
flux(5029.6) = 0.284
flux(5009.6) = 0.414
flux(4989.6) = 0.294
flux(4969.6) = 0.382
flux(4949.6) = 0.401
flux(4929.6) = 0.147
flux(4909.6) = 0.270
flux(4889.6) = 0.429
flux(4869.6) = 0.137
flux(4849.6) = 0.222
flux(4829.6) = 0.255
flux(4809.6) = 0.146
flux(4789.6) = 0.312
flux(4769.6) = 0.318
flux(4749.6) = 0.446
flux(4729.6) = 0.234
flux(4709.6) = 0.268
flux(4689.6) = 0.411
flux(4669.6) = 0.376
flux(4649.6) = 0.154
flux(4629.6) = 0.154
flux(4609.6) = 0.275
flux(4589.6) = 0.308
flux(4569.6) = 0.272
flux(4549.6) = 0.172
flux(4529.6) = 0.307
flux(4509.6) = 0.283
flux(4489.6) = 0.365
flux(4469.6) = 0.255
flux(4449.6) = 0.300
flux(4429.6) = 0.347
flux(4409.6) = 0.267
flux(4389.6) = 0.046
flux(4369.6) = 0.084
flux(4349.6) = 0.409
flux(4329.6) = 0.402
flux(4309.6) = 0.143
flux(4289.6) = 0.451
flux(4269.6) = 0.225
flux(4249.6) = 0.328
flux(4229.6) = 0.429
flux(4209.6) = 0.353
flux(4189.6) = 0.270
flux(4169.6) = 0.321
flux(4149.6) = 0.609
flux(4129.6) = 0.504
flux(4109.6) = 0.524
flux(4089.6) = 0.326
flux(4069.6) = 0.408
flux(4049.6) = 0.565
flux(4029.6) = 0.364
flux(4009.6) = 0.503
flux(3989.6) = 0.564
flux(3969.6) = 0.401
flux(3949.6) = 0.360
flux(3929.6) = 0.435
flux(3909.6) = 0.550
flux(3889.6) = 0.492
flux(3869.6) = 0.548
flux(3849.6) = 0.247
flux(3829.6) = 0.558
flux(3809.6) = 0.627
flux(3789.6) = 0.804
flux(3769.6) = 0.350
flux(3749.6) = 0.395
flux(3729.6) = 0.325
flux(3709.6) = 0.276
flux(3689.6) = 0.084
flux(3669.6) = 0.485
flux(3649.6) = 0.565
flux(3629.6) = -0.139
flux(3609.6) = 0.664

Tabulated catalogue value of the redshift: 1.14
